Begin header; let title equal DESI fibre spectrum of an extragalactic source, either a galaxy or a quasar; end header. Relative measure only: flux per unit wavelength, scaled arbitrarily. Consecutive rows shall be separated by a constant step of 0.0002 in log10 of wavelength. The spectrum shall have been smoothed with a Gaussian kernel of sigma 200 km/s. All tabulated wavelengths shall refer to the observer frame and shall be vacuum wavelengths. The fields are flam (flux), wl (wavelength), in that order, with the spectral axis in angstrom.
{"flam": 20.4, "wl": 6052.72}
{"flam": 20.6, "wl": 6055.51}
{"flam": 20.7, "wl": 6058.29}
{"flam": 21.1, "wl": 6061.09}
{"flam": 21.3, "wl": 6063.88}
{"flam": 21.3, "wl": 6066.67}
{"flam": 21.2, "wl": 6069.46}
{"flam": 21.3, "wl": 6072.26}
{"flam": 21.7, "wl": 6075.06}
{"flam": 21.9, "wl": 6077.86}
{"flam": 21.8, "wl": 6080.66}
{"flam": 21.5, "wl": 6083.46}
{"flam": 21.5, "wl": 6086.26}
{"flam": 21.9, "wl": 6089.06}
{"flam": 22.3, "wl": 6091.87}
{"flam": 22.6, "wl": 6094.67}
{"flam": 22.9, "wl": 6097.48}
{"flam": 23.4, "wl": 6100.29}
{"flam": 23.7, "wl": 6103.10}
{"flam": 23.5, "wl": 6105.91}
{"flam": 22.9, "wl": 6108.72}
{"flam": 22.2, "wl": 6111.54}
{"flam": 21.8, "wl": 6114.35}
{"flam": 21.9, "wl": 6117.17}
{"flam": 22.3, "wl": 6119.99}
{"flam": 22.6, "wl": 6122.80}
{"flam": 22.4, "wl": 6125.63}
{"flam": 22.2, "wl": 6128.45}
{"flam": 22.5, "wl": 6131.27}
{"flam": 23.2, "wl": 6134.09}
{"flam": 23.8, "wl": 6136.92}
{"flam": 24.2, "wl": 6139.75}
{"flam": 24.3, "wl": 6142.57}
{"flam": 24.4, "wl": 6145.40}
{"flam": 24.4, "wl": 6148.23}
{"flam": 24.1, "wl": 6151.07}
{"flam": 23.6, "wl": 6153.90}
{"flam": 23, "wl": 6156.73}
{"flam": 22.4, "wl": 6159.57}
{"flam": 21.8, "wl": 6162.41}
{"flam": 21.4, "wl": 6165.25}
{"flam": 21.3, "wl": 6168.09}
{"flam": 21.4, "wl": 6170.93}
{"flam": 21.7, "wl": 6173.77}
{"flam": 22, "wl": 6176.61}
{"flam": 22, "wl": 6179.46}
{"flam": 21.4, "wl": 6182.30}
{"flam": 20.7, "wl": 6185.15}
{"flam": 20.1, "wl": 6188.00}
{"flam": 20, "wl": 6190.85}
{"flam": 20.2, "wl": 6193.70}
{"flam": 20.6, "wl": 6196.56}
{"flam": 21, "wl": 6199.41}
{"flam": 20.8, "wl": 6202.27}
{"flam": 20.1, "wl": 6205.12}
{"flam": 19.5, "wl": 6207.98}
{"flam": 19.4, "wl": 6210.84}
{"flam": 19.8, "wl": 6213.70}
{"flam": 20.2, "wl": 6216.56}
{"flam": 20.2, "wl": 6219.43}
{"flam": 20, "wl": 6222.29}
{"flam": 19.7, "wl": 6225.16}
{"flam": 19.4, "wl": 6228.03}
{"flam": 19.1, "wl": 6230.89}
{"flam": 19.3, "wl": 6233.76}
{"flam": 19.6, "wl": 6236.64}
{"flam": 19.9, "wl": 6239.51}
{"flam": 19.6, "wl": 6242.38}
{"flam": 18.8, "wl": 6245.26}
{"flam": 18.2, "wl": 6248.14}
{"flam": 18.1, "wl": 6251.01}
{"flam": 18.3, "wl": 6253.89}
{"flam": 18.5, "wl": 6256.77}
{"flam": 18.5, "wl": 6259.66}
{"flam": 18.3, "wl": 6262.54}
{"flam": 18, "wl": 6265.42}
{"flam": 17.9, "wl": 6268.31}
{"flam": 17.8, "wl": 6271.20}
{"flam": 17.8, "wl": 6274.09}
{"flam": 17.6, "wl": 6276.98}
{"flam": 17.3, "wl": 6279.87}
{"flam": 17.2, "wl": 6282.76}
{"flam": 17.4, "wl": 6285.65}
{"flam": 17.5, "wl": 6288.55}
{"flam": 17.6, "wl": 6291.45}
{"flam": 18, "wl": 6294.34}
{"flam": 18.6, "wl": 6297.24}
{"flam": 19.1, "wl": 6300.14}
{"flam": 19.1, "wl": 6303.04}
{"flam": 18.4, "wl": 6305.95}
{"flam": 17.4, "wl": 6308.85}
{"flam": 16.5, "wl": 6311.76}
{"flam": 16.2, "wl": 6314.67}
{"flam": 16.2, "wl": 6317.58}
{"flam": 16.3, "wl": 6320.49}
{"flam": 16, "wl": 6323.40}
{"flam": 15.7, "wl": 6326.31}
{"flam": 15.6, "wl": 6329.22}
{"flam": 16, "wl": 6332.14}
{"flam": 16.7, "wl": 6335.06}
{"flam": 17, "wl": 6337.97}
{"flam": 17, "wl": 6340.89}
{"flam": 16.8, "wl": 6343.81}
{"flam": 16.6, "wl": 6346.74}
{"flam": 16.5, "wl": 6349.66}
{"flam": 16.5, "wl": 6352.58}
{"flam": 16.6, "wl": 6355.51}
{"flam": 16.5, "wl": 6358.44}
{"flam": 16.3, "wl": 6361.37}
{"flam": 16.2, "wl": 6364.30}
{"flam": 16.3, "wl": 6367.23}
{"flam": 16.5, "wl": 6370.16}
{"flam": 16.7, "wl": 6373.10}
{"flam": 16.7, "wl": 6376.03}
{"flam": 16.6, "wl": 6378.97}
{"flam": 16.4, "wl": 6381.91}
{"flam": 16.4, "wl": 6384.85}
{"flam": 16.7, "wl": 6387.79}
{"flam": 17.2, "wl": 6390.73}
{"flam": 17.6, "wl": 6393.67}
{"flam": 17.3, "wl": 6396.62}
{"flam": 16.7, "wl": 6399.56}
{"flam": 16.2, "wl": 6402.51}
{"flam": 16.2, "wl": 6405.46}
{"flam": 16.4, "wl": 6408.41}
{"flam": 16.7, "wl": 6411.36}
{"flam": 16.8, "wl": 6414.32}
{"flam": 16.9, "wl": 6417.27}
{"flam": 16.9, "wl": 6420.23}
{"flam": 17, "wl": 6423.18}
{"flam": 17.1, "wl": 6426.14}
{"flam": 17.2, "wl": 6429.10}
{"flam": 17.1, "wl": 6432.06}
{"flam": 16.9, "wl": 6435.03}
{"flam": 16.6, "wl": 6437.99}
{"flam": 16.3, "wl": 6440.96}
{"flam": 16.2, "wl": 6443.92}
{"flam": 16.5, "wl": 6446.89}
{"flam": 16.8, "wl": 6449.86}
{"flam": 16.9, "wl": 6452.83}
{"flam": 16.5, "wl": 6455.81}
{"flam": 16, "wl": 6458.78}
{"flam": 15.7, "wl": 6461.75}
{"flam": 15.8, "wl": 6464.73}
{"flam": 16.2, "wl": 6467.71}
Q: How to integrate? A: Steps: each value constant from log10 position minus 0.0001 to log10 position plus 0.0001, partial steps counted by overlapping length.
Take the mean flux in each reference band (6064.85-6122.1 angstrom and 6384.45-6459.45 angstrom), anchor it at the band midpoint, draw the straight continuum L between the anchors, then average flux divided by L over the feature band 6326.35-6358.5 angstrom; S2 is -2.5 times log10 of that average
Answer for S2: 0.10 mag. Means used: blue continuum 22.2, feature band 16.5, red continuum 16.7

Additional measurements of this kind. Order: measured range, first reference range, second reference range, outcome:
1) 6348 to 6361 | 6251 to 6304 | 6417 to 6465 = 0.05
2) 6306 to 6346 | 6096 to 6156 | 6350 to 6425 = 0.11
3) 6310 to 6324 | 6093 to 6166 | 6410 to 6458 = 0.18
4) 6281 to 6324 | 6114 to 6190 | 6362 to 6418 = 0.08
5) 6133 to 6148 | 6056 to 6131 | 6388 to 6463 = -0.13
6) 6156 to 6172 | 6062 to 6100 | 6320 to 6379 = -0.09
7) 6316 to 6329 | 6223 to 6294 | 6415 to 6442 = 0.12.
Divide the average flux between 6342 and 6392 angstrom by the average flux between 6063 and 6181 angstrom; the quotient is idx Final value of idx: 0.74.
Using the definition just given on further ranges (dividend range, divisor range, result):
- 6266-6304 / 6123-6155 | 0.76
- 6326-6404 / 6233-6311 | 0.91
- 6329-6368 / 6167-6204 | 0.79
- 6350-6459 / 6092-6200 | 0.74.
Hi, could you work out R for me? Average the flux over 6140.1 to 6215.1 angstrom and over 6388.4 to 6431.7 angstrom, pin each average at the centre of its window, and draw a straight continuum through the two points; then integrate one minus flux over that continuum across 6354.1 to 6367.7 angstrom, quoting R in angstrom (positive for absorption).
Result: 1.14 angstrom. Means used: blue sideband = 21.6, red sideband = 16.9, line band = 16.4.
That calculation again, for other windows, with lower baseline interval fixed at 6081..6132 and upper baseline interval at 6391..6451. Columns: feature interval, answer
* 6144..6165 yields -1.7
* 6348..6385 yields 2.7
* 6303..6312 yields 0.5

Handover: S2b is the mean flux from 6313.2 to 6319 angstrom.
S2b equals 16.2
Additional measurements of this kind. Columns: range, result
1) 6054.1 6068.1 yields 21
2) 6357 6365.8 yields 16.3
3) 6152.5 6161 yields 23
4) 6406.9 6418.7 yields 16.7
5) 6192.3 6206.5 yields 20.5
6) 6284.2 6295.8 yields 17.6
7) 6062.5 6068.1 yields 21.3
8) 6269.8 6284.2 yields 17.5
